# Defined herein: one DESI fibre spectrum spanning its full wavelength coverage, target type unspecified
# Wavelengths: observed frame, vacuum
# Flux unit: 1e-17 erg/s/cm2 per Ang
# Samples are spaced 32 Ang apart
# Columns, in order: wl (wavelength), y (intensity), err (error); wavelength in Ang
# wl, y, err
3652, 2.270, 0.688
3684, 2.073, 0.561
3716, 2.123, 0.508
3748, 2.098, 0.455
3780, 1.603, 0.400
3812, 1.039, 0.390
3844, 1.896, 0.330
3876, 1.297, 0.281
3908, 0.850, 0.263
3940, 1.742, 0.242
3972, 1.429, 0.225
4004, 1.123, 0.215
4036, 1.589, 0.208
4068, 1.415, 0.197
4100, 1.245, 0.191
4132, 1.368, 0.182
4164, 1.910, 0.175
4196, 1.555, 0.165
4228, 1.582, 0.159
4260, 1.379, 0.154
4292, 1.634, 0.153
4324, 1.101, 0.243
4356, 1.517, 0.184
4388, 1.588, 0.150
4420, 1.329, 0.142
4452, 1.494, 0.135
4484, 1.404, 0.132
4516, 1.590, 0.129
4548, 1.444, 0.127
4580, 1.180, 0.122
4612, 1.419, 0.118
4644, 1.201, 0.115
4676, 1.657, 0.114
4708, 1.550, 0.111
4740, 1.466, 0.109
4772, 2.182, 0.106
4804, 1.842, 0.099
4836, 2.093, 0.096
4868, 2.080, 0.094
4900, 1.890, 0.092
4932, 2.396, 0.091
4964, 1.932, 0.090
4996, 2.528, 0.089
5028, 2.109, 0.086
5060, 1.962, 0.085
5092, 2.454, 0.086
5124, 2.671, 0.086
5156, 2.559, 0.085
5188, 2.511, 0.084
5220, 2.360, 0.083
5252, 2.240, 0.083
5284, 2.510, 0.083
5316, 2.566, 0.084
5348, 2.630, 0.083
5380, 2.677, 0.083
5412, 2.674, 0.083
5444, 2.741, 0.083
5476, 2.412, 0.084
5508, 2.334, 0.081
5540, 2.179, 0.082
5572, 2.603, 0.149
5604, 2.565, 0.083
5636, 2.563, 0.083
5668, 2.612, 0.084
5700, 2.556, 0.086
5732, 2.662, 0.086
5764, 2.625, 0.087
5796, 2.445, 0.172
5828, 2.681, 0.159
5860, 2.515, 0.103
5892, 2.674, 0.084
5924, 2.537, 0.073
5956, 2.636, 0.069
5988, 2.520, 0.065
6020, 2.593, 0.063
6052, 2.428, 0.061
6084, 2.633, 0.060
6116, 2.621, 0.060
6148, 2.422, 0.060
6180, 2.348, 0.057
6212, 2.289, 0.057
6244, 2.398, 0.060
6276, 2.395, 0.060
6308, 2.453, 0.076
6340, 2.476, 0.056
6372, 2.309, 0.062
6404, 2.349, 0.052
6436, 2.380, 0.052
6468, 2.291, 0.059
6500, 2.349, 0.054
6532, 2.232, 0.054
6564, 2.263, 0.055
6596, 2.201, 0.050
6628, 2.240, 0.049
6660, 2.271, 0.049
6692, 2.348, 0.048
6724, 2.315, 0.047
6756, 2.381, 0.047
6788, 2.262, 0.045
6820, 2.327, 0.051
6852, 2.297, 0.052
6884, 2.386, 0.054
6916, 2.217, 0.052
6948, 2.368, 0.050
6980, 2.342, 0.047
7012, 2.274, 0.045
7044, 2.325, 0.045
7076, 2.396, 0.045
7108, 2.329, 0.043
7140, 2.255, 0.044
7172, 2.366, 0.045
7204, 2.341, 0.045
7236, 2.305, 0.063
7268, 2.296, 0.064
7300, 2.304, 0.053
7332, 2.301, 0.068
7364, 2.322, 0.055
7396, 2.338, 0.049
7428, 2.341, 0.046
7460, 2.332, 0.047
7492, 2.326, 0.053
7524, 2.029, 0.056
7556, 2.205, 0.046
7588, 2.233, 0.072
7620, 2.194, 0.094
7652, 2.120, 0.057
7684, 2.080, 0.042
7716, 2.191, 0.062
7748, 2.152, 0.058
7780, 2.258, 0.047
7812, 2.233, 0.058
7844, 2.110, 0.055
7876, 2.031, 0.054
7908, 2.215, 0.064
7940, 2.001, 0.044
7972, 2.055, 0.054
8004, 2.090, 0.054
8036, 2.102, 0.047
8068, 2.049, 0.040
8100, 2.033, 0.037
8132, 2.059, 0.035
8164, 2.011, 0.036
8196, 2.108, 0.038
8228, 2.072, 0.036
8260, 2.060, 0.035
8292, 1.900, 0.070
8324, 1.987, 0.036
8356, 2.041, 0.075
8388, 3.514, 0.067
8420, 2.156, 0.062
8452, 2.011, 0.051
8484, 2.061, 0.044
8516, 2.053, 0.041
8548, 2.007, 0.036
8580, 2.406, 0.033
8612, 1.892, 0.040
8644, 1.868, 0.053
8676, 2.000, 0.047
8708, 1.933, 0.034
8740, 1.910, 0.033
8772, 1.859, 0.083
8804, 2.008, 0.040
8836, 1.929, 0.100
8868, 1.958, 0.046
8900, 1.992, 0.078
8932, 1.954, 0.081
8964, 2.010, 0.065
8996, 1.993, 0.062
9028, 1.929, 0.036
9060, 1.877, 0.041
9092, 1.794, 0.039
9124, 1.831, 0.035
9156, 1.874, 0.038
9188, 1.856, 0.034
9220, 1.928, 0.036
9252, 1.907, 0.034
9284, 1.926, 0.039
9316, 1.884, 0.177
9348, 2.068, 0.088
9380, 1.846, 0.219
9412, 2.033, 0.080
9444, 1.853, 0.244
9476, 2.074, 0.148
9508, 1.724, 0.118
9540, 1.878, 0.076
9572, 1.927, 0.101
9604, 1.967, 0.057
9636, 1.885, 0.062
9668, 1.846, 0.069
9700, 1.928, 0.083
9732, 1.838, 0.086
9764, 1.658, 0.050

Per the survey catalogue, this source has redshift 0.276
